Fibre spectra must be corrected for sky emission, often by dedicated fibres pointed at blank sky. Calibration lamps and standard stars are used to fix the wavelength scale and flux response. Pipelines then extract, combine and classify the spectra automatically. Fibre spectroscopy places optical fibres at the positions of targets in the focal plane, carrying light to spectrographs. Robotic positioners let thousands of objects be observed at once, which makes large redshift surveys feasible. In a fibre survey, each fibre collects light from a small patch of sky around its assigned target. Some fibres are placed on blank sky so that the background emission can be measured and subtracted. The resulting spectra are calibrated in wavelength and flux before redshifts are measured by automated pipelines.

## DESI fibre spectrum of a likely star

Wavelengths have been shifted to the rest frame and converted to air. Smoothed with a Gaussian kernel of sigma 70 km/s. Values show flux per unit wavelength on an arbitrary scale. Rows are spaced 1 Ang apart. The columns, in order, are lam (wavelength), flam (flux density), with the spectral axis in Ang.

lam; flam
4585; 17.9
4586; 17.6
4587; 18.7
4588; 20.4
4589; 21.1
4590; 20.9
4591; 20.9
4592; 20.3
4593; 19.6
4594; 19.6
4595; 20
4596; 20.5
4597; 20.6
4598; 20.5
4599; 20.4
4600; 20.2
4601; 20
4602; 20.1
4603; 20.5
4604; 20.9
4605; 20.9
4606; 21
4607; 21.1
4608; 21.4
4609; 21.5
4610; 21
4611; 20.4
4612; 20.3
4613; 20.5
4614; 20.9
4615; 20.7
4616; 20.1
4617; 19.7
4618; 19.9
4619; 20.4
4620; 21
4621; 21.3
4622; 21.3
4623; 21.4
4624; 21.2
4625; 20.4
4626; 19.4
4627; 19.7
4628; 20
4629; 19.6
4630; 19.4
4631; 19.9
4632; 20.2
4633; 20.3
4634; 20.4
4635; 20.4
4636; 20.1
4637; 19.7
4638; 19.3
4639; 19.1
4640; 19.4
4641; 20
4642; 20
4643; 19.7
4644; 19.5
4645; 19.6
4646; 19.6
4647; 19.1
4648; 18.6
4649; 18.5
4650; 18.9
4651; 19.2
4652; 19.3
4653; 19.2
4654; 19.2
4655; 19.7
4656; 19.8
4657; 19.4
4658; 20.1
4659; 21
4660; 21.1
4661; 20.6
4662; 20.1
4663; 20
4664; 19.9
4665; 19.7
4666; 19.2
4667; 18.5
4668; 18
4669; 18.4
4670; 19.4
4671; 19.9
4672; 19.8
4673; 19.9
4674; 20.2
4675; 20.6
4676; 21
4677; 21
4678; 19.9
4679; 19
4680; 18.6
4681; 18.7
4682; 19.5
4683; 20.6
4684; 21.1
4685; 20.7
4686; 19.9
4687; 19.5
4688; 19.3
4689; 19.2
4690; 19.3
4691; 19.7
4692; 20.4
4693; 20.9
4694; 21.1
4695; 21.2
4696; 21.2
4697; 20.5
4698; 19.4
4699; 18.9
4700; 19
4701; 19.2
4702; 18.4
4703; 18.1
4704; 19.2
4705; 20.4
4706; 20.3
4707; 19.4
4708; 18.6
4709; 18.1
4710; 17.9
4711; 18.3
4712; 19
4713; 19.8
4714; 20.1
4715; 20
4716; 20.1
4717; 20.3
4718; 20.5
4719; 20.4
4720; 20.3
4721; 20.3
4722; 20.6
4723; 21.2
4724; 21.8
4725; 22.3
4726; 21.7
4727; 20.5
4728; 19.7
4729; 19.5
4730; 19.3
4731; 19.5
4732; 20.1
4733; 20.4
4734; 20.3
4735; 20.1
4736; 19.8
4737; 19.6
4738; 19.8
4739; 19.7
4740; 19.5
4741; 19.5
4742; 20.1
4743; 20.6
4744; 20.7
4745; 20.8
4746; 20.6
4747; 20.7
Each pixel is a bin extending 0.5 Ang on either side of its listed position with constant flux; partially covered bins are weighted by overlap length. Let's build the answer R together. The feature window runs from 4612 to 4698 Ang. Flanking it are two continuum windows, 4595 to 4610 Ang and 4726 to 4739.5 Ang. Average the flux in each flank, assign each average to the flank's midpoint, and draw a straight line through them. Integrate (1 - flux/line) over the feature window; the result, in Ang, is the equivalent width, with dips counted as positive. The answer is 1.9 Ang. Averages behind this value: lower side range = 20.7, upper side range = 19.9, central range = 19.9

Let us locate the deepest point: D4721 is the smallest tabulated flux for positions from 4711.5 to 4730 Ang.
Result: 19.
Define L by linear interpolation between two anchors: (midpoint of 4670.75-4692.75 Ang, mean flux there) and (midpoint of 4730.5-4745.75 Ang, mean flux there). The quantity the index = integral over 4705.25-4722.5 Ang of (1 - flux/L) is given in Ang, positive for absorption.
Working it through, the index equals 0.3 Ang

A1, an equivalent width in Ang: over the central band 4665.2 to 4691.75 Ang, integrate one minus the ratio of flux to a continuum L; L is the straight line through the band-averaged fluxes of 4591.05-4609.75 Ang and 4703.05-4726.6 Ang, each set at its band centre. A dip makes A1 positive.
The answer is 0.7 Ang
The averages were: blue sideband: 20.5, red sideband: 20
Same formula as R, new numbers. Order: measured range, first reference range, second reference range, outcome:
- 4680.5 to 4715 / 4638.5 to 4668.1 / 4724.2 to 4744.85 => 0.5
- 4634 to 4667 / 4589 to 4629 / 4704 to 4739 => 1.1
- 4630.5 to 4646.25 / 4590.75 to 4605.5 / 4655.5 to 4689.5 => 0.2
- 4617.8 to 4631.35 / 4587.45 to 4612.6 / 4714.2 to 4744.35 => 0.1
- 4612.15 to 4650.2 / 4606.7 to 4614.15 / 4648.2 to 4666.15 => 0.7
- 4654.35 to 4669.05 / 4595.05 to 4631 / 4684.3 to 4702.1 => 0.3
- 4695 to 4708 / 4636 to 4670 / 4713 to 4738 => 0.3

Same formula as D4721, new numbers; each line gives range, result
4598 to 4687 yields 18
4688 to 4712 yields 17.9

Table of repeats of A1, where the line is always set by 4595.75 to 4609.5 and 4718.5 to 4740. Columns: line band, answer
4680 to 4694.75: 0.3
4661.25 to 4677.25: 0.6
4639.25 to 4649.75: 0.6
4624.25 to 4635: 0.3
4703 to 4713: 0.7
